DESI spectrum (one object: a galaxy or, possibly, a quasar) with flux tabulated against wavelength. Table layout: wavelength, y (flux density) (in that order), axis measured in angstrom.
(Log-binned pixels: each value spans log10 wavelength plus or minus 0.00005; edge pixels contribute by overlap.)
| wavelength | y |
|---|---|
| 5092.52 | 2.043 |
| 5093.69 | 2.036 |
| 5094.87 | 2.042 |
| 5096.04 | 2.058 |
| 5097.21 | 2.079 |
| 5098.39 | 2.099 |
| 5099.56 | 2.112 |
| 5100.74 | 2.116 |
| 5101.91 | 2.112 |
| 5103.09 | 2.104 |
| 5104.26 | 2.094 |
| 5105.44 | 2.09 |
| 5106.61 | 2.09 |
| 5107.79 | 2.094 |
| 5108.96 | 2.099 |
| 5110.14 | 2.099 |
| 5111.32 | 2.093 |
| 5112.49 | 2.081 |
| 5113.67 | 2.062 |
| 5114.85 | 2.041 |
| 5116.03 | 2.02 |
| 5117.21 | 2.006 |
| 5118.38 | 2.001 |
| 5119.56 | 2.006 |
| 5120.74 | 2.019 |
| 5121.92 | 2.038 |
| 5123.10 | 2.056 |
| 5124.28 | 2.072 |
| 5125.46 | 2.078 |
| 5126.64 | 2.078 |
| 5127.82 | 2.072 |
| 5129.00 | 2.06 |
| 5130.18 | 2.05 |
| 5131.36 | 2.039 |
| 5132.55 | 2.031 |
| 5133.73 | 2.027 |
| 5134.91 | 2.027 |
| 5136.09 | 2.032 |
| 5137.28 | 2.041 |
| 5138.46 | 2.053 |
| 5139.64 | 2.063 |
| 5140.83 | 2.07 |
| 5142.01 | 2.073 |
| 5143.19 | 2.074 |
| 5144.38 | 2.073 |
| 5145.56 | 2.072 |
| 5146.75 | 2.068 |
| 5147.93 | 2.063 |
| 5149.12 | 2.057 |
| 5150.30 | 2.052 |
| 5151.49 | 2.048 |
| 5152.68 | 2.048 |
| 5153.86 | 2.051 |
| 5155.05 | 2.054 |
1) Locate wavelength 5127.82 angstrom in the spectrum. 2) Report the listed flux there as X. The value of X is 2.072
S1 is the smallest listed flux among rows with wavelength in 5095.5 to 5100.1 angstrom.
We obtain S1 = 2.058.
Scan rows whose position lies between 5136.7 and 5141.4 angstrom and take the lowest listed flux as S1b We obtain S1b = 2.041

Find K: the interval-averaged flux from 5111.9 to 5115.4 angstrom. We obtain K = 2.06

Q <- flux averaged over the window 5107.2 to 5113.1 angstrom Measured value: 2.09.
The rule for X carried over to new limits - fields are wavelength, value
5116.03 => 2.02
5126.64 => 2.078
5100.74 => 2.116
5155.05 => 2.054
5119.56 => 2.006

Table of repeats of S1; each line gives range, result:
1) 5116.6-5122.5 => 2.001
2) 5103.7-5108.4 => 2.09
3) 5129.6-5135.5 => 2.027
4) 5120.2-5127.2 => 2.019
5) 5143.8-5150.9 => 2.052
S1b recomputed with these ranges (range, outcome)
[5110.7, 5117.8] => 2.006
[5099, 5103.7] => 2.104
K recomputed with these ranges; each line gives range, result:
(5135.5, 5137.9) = 2.03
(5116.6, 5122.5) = 2.02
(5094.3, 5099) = 2.07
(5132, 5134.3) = 2.03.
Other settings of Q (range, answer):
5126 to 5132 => 2.06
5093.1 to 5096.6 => 2.04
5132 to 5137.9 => 2.03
